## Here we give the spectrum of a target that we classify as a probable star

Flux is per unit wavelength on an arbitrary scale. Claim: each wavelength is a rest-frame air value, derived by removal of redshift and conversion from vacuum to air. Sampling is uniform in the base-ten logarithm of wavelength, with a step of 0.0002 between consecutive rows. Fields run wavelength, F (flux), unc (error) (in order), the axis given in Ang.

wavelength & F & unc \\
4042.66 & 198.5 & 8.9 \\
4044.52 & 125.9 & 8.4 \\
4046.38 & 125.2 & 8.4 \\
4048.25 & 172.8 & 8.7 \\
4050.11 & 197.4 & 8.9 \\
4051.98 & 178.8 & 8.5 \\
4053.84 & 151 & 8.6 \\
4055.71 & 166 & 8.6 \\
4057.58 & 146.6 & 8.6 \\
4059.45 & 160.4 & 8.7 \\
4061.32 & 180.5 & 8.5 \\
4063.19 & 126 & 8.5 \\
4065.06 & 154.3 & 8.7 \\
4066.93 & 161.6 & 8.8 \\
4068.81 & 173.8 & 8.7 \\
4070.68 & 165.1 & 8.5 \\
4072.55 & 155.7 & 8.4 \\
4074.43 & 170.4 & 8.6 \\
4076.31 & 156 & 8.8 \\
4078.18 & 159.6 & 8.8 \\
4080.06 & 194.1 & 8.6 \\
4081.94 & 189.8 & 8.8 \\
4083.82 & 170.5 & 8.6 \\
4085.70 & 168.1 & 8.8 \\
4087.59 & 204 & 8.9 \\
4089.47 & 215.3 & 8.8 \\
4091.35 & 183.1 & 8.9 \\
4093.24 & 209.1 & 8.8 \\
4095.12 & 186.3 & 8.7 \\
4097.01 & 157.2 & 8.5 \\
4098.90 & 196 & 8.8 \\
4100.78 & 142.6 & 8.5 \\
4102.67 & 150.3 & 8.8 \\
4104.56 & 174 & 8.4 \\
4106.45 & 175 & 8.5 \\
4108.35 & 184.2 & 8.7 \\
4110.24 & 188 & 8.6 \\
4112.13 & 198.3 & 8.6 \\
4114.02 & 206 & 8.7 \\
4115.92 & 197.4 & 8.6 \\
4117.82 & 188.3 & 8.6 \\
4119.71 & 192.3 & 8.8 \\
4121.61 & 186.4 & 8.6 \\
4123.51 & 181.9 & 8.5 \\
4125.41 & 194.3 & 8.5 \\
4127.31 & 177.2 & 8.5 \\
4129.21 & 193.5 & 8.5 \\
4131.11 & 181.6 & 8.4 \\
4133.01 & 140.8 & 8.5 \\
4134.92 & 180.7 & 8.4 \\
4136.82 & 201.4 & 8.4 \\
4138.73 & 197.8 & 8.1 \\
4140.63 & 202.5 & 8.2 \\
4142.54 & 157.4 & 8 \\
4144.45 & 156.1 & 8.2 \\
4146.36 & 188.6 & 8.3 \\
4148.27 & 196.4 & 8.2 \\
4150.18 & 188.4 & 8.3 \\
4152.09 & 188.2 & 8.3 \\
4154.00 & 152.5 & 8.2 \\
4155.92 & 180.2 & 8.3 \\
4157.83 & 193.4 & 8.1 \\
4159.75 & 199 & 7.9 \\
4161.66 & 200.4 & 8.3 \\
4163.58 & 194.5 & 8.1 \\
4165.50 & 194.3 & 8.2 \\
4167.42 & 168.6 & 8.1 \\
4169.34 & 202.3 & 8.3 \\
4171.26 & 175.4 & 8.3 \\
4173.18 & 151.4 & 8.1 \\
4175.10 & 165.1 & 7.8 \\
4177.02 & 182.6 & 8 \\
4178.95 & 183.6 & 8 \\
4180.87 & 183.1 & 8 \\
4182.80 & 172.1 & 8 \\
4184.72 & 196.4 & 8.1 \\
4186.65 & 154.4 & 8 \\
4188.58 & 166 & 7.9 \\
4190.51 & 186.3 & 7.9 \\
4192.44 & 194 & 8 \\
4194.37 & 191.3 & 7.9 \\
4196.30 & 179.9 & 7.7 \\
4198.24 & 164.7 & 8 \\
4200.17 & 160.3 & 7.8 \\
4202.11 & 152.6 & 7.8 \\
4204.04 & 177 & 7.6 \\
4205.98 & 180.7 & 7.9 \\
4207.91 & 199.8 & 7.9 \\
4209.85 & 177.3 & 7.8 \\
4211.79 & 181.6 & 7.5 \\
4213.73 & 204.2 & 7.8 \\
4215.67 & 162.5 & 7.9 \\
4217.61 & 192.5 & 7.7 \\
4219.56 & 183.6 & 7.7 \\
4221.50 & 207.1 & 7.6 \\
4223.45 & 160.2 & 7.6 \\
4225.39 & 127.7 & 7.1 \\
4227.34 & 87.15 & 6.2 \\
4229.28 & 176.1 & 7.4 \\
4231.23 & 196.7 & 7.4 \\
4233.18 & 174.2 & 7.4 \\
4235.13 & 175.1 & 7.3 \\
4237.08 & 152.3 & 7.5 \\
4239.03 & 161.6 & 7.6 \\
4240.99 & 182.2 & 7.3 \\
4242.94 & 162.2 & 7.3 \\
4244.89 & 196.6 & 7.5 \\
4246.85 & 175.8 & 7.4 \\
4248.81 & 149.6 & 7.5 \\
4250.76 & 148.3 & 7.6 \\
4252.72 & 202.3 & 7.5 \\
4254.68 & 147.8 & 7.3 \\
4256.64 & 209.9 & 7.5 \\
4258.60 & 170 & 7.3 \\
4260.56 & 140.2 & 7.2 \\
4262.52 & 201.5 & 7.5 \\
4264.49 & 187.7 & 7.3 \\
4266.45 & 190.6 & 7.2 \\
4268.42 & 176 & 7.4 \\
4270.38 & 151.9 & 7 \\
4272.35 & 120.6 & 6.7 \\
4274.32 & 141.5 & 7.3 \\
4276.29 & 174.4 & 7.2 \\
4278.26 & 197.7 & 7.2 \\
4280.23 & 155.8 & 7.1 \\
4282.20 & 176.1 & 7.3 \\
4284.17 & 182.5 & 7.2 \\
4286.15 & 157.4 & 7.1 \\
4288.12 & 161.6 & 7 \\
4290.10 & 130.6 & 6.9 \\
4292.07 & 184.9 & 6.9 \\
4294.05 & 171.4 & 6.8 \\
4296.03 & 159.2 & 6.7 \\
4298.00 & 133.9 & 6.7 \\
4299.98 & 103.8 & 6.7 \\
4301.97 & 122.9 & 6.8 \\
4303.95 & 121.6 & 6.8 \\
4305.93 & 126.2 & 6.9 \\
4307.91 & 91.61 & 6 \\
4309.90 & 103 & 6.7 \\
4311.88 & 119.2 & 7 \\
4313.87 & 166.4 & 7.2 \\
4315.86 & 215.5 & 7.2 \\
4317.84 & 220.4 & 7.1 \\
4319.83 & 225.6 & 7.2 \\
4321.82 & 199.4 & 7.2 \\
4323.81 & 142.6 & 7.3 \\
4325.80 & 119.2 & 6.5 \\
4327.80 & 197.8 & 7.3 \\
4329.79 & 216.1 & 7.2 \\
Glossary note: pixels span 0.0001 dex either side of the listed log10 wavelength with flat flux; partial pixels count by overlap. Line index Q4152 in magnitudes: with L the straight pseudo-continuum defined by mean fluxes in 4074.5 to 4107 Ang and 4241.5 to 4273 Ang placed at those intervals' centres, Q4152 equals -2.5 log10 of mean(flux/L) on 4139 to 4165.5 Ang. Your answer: -0.06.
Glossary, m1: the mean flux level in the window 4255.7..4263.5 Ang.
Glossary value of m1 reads 180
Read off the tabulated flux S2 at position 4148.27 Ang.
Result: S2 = 196.4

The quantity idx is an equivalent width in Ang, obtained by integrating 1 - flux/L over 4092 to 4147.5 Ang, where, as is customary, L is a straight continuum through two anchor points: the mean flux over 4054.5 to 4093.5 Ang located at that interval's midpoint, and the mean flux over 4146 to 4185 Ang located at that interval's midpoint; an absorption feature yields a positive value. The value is -1.6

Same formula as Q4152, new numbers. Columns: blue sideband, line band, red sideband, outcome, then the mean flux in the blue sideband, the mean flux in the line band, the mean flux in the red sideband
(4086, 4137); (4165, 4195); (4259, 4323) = -0.02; 184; 179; 160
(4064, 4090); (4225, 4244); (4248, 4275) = 0.05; 173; 161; 167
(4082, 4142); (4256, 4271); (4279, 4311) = -0.19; 185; 178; 143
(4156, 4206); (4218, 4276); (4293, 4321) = -0.03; 180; 168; 149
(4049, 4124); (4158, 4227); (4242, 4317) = -0.08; 176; 179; 159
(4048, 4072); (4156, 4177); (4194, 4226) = -0.07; 164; 184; 177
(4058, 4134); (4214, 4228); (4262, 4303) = 0.01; 177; 164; 160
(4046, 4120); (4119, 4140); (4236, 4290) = -0.07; 175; 185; 169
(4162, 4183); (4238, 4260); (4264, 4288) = -0.01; 180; 173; 167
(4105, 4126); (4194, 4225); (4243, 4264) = 0.00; 190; 179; 174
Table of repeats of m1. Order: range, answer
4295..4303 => 130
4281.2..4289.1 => 169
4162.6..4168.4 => 186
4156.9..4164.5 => 197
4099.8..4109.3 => 165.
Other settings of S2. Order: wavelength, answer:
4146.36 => 188.6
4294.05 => 171.4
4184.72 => 196.4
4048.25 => 172.8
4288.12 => 161.6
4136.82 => 201.4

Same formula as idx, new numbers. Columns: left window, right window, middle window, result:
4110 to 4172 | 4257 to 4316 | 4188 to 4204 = -0.1 Ang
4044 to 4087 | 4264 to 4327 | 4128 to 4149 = -2.6 Ang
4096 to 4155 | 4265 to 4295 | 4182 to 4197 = -0.5 Ang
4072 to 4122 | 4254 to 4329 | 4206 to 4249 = -1.3 Ang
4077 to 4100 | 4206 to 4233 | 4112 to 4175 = -1.4 Ang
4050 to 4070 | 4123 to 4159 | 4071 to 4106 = -1.6 Ang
